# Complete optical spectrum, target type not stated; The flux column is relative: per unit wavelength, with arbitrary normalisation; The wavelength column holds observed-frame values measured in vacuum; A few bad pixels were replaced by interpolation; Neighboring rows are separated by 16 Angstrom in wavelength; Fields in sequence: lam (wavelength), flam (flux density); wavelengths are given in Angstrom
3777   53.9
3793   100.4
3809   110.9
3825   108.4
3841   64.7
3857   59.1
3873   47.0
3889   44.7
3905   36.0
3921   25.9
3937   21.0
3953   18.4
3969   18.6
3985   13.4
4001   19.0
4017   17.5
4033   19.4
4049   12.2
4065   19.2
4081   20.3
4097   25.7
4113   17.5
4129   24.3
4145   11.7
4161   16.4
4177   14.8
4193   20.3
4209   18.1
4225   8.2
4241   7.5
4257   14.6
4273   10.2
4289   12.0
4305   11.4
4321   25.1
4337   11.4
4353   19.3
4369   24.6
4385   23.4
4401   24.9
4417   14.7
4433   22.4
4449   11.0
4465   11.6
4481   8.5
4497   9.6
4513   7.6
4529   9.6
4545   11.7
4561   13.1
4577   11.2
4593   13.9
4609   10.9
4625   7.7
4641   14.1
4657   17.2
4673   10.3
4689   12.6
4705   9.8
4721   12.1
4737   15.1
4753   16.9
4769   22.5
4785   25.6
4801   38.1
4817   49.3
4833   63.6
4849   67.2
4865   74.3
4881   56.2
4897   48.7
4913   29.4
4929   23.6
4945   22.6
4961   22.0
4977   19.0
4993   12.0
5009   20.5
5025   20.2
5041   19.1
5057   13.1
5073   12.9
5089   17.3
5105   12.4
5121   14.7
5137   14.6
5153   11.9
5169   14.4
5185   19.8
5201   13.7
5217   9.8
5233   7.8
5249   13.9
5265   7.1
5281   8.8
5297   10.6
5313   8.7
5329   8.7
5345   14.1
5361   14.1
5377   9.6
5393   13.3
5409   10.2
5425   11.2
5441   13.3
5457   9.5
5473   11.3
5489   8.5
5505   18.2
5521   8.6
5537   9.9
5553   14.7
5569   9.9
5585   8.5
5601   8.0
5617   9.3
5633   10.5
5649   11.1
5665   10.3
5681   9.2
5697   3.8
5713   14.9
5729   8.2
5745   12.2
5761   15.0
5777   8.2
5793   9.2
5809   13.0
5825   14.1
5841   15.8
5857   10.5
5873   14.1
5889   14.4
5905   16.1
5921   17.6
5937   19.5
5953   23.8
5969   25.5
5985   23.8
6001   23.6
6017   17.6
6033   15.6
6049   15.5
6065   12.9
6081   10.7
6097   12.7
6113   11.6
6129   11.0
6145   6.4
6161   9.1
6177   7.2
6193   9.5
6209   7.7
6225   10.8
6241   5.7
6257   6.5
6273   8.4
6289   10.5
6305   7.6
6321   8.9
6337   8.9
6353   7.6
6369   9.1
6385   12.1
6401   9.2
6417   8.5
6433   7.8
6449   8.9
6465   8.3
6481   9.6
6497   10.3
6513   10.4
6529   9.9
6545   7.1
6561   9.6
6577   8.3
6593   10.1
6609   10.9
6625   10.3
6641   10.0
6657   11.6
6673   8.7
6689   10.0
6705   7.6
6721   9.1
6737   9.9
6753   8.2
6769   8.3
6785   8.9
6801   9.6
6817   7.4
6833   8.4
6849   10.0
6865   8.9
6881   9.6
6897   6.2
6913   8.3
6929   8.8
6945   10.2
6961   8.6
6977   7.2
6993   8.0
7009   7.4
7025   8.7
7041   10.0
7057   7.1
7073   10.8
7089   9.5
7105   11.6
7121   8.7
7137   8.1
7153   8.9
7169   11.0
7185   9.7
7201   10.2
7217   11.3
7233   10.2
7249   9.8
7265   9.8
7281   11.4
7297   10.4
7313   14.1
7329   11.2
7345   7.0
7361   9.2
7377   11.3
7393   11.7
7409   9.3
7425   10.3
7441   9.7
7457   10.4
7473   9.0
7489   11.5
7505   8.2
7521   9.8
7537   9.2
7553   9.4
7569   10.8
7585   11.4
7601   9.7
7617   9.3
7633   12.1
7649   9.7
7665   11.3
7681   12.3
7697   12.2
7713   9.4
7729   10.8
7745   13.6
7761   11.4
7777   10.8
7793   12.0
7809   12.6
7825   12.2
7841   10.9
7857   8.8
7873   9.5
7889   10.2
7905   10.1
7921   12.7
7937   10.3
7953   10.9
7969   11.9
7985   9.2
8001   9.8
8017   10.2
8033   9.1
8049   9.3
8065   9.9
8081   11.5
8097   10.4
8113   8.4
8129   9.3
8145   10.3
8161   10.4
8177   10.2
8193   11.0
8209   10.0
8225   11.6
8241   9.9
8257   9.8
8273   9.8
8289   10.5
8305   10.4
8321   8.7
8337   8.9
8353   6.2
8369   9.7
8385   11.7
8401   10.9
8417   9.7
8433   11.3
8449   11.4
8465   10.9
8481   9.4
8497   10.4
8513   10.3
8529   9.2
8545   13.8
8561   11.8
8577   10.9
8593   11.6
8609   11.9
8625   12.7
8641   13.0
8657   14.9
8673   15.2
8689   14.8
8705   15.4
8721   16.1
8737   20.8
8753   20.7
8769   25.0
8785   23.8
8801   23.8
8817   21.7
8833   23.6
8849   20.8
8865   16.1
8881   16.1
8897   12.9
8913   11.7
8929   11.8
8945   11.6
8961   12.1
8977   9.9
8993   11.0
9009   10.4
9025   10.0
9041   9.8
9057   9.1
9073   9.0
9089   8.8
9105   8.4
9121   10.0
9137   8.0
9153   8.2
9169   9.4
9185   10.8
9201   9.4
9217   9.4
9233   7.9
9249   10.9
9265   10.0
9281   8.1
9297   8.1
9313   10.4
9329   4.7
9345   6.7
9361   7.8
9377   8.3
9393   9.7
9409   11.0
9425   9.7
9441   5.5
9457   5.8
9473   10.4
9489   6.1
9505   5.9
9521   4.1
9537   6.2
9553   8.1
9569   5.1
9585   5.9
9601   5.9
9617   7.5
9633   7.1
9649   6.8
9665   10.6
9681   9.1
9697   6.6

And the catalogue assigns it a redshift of 2.14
